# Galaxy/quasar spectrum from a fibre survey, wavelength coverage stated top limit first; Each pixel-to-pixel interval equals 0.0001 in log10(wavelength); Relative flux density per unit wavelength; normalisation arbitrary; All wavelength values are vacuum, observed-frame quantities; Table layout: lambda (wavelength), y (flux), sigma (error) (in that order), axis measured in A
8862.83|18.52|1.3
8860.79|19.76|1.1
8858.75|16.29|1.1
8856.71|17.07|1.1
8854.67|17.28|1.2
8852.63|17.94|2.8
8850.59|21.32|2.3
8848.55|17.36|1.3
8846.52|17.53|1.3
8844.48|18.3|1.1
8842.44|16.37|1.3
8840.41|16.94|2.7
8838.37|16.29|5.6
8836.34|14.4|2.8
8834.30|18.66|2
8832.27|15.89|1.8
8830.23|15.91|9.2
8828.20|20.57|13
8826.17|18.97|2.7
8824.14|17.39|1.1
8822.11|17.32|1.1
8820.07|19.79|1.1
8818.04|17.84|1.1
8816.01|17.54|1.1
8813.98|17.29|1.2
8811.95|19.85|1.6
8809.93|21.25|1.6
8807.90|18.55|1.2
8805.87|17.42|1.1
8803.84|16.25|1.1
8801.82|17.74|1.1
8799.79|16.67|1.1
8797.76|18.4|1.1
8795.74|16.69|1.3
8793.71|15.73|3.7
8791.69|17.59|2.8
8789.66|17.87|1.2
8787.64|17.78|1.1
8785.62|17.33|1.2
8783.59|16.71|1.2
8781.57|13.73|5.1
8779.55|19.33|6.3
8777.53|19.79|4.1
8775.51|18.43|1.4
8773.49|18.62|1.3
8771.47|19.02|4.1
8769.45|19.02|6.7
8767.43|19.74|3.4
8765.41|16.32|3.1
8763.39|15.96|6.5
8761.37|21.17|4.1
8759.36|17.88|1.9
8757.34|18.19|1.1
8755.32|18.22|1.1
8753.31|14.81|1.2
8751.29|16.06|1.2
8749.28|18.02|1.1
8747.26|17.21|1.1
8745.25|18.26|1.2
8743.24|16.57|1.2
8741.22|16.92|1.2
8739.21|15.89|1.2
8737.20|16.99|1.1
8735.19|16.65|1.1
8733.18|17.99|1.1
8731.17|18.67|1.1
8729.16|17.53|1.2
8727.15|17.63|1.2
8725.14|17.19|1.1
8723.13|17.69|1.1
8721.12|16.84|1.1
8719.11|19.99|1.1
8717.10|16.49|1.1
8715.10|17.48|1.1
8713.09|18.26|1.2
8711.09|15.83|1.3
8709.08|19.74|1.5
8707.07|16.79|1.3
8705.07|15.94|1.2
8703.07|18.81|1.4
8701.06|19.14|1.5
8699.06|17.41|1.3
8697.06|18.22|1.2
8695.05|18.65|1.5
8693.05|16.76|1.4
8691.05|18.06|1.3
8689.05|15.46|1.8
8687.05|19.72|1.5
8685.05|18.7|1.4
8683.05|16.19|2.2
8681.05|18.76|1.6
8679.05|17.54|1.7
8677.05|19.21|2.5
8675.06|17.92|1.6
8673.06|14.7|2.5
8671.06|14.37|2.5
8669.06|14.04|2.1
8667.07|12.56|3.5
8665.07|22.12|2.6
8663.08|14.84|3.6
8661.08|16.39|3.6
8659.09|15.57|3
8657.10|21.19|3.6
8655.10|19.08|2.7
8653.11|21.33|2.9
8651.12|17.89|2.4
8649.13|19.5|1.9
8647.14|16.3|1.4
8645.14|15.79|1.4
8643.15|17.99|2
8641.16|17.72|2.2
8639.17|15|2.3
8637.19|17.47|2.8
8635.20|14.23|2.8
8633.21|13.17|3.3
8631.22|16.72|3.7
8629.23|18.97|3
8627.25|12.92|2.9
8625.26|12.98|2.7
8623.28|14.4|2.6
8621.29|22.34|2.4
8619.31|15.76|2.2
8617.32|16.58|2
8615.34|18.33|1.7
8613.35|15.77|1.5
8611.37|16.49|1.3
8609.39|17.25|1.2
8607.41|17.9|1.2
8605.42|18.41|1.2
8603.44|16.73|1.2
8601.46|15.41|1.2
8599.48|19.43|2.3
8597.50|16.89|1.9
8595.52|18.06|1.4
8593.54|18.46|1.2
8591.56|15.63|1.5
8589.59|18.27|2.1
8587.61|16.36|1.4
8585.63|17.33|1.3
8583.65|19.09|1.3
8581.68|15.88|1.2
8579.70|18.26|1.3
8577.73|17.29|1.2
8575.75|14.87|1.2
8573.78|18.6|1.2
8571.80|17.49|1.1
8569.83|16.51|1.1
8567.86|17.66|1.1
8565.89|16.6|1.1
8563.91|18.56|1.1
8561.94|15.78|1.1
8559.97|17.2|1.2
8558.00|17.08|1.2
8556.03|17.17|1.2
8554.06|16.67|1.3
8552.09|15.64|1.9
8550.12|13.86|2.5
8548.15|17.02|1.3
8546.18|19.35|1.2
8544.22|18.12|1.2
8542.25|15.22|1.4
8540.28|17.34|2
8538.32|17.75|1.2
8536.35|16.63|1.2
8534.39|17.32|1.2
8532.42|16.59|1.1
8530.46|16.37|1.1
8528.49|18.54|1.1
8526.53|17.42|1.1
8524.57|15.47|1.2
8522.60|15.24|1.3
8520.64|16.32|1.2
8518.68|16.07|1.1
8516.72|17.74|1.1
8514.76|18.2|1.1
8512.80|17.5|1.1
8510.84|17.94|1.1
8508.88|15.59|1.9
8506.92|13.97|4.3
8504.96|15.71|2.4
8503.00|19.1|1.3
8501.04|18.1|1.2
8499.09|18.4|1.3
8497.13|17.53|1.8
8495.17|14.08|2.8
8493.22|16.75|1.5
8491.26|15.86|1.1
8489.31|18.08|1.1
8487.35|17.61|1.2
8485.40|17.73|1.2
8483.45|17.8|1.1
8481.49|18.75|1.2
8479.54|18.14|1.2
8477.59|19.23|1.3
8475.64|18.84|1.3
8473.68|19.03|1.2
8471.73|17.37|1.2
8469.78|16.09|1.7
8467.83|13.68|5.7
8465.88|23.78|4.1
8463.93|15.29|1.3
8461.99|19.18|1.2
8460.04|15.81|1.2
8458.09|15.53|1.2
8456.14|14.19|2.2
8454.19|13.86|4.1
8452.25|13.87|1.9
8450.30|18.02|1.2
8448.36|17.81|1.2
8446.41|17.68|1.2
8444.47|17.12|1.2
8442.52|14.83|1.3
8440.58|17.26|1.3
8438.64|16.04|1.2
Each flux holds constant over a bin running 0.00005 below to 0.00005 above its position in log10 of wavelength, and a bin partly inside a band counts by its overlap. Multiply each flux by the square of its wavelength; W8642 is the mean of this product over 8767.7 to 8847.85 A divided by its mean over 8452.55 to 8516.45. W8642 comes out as 1.12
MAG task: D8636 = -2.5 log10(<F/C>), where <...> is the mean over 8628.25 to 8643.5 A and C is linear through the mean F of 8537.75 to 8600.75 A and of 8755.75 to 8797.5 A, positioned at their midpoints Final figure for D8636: 0.07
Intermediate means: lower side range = 17.2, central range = 16.3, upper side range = 17.9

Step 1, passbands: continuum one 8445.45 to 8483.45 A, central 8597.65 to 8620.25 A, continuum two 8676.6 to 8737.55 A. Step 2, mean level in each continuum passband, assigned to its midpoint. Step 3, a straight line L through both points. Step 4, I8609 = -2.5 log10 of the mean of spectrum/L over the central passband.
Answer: 0.027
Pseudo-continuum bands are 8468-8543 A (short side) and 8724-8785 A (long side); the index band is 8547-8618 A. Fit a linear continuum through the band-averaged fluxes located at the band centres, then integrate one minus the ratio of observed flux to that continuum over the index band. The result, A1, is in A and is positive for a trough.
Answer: 0.8 A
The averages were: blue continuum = 17.1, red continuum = 17.6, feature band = 17.1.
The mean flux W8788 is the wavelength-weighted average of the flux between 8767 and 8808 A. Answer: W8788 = 17.7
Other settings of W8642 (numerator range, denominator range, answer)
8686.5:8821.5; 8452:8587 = 1.10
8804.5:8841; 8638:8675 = 1.09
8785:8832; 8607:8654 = 1.11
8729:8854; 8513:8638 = 1.10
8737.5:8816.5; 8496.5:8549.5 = 1.10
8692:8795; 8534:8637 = 1.08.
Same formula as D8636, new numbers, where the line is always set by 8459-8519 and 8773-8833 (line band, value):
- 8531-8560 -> 0.04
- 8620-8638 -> 0.11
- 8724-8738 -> 0.01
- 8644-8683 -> 0.02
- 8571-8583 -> 0.02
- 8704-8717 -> 0.02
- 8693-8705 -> -0.03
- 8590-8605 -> 0.01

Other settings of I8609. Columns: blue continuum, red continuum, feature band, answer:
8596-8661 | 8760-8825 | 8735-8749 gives 0.04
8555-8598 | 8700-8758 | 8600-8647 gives 0.05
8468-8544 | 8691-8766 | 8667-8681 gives 0.08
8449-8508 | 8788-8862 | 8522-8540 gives 0.02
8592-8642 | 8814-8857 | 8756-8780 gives -0.08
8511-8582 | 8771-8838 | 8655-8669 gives 0.02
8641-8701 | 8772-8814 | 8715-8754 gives 0.02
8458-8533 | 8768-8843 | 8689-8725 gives -0.01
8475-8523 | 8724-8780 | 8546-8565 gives 0.04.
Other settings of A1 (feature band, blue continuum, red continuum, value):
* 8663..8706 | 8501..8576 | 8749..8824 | 0.4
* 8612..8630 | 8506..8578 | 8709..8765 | 0.7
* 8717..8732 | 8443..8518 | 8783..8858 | -0.3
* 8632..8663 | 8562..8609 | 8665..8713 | 0.3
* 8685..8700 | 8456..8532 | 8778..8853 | -0.3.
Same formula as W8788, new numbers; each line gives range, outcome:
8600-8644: 16.5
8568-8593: 17.2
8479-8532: 17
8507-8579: 16.9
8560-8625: 17.2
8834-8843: 16.4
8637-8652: 17.2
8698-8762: 17.6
